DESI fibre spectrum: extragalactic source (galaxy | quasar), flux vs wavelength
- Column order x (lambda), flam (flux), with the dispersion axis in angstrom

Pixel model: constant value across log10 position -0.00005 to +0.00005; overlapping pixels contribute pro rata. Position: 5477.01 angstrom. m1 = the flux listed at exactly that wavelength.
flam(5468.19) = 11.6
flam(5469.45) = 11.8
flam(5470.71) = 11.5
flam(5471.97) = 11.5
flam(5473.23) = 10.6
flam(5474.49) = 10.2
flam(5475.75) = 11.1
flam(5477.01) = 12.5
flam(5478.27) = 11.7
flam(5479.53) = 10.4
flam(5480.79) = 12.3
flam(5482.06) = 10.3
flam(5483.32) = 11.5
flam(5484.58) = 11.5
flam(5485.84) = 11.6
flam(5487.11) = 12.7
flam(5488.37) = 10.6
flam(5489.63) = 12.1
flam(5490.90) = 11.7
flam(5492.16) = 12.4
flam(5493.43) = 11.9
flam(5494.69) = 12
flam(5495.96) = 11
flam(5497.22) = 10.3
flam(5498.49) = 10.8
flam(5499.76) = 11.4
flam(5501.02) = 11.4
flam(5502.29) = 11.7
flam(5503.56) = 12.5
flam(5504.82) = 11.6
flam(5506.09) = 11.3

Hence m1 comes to 12.5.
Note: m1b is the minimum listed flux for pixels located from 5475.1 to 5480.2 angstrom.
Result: 10.4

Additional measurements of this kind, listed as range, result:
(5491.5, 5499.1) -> 10.3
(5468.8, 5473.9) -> 10.6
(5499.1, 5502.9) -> 11.4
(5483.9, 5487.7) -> 11.5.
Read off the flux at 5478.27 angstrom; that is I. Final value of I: 11.7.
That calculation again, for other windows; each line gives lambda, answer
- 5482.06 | 10.3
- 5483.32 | 11.5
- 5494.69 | 12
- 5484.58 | 11.5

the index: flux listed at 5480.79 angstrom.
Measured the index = 12.3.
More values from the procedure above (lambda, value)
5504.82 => 11.6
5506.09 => 11.3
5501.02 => 11.4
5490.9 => 11.7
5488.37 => 10.6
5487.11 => 12.7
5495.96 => 11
